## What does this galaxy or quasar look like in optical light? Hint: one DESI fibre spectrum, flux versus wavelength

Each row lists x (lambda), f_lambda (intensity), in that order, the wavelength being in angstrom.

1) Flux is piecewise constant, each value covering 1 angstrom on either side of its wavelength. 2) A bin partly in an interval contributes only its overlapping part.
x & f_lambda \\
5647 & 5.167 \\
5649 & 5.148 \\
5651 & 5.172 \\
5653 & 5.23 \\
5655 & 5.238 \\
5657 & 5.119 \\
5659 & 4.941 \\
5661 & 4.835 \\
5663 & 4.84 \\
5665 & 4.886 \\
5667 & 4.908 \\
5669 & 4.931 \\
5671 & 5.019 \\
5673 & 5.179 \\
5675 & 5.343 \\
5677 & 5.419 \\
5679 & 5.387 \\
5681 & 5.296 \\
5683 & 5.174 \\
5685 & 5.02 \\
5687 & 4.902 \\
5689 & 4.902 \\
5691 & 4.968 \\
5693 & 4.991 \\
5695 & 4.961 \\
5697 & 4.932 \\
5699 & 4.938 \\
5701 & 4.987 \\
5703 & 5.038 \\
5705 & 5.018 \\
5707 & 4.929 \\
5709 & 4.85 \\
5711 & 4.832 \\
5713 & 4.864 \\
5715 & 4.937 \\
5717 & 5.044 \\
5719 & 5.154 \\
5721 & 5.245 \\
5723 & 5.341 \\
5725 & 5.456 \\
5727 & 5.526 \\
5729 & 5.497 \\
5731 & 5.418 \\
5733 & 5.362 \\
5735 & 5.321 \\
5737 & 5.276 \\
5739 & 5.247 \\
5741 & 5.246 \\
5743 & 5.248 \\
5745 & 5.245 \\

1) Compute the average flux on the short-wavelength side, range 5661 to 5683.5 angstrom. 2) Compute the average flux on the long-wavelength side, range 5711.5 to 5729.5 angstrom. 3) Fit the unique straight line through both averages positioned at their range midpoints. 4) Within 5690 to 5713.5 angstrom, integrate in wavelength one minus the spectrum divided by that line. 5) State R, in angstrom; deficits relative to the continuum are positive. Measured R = 1.0 angstrom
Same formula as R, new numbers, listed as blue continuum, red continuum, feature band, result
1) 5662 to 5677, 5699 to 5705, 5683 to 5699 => 0.2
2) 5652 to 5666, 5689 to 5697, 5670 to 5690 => -0.7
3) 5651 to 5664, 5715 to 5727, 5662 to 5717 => 1.4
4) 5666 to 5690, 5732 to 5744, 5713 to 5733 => -0.1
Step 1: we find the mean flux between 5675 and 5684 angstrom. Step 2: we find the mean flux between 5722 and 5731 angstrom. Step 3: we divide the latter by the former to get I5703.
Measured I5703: 1.02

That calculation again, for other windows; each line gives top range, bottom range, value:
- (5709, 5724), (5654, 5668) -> 1.02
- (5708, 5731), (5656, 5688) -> 1.02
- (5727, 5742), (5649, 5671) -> 1.07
